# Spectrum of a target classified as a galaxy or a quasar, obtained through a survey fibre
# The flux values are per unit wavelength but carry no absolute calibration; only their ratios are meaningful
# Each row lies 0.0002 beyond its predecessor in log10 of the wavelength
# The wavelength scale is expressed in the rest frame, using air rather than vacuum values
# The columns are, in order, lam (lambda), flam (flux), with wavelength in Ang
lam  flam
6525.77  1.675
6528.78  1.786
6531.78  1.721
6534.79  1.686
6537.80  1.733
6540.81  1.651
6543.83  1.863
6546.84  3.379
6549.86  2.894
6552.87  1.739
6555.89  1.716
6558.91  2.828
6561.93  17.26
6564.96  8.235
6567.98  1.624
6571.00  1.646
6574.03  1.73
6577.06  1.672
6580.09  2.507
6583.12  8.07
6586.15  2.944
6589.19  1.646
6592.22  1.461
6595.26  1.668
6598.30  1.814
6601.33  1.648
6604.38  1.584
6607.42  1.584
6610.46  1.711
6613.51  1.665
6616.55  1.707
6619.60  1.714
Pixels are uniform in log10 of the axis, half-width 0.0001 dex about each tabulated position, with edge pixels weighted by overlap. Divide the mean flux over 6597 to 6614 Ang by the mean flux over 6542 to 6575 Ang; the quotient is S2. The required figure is 0.4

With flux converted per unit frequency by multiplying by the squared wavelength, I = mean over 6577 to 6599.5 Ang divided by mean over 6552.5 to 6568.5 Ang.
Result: 0.46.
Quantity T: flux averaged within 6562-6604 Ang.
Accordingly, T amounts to 3.28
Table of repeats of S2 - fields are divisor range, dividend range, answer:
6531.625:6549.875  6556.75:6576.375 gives 2.50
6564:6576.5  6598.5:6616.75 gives 0.56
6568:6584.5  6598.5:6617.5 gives 0.56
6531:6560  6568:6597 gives 1.20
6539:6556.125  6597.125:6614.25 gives 0.74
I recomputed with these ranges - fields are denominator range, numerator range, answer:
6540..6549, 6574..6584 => 1.47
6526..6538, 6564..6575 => 1.84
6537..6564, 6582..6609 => 0.60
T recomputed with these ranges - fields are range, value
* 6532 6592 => 3.44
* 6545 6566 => 5.32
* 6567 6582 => 2.01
